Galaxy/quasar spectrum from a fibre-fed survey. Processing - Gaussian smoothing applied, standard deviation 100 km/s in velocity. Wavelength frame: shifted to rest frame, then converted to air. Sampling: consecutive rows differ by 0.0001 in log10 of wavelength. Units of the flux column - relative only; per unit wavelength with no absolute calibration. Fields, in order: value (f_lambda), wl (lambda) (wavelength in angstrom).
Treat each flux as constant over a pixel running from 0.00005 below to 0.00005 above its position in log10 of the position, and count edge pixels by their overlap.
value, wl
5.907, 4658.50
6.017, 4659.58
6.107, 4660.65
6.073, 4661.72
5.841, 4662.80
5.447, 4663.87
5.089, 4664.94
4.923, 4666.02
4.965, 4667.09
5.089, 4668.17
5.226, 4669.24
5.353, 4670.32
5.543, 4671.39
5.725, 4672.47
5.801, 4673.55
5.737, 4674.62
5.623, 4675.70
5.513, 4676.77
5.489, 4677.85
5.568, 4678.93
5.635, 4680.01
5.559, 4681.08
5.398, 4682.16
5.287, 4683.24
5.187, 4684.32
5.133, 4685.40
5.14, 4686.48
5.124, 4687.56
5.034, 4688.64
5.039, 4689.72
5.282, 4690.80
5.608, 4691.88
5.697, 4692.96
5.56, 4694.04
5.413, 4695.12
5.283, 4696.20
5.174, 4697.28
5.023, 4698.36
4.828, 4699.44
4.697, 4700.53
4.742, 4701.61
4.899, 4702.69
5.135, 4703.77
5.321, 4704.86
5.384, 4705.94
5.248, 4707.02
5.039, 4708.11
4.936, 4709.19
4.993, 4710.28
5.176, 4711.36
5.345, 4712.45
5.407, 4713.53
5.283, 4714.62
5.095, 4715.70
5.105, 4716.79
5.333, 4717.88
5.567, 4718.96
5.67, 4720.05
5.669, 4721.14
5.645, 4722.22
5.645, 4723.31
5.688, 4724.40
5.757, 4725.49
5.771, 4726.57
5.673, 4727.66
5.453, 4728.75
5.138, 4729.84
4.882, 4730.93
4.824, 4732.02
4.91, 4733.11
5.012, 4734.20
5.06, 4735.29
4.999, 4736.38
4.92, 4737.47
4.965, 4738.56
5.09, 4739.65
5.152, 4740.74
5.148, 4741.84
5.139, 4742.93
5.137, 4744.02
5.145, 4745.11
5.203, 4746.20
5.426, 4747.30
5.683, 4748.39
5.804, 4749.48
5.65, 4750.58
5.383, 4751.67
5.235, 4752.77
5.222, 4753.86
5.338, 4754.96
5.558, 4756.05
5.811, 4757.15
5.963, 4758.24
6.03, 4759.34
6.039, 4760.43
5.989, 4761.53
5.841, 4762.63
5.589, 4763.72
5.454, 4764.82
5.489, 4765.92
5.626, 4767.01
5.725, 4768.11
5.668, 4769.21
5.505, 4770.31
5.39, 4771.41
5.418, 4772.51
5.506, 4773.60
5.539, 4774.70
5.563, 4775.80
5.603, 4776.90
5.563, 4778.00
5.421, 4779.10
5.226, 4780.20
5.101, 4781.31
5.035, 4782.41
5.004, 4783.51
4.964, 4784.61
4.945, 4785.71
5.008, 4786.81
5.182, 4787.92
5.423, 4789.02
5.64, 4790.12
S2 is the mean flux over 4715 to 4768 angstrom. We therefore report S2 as 5.42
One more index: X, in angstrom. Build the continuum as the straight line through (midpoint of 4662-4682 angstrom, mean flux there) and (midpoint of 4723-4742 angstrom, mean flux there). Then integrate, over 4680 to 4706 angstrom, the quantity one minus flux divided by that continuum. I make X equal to 0.8 angstrom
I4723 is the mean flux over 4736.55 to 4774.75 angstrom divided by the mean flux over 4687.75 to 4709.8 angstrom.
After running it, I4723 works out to 1.06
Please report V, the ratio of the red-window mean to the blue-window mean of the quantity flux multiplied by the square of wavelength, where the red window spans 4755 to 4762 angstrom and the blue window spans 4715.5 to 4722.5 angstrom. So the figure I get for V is 1.09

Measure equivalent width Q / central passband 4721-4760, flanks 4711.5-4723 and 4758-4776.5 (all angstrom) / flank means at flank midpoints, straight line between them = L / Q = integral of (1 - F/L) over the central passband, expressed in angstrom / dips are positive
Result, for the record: 1.14 angstrom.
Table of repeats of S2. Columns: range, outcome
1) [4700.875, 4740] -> 5.24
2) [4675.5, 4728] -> 5.32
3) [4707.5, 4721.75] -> 5.28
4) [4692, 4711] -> 5.15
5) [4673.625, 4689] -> 5.4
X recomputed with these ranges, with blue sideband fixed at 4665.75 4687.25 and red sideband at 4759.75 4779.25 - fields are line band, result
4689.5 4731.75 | 1.4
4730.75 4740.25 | 1.0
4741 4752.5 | 0.4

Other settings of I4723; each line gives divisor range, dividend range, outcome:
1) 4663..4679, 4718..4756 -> 0.98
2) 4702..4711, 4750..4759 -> 1.08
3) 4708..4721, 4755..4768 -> 1.09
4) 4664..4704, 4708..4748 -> 0.99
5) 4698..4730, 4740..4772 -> 1.04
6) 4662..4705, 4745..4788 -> 1.03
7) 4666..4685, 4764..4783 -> 1.00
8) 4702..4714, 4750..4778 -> 1.08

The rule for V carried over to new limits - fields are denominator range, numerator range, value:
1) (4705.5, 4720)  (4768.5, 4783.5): 1.06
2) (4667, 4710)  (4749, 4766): 1.10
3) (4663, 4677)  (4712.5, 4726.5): 1.04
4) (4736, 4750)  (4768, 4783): 1.06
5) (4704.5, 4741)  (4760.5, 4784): 1.07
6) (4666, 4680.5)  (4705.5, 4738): 0.99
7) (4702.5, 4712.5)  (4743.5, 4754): 1.07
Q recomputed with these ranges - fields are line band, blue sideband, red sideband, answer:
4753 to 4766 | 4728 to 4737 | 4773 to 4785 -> -1.20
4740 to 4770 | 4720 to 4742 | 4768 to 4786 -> -1.18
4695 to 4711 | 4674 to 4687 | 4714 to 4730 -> 1.20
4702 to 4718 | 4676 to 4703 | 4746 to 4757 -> 0.47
